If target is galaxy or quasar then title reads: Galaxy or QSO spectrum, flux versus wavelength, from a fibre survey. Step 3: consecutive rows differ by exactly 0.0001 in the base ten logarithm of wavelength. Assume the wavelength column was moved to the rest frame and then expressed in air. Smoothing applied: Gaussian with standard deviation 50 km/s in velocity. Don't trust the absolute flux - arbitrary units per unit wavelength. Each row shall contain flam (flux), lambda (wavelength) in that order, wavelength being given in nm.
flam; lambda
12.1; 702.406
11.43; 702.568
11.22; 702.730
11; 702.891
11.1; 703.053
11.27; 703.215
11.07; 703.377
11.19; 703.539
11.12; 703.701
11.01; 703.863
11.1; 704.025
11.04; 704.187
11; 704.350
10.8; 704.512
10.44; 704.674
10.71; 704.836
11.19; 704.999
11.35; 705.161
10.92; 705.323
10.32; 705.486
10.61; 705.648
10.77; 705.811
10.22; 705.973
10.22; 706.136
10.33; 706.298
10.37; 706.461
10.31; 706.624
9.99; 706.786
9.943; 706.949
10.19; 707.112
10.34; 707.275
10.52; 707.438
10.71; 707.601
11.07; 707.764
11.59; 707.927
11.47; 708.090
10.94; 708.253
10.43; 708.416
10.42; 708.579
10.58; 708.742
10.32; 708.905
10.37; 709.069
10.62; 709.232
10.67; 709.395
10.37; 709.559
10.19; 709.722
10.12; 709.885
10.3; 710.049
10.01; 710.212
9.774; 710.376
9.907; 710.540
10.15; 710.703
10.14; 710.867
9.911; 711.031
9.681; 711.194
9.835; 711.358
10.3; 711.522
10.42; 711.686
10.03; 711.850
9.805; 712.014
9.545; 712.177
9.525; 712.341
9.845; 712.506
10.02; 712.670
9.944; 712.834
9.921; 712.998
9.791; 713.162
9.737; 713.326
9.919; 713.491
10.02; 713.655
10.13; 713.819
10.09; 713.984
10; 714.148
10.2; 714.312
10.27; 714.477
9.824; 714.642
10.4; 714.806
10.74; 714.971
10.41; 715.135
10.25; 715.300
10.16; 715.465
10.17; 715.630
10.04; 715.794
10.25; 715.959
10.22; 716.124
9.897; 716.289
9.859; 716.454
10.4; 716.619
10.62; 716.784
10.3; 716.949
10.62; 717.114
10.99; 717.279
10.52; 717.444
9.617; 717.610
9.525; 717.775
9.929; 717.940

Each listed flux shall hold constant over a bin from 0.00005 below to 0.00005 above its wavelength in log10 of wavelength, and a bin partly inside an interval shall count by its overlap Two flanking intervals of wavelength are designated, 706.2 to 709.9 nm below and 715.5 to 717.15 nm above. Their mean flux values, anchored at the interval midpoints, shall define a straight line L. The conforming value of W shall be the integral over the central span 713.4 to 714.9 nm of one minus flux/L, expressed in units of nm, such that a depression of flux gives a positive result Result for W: 0.03 nm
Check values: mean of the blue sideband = 10.5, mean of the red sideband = 10.2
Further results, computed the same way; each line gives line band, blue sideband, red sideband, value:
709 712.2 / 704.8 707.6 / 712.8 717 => 0.06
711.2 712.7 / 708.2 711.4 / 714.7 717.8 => 0.05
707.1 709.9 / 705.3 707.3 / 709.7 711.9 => -0.12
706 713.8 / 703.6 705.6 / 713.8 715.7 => 0.24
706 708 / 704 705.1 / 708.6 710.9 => 0.03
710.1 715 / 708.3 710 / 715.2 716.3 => 0.14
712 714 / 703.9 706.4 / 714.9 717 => 0.10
